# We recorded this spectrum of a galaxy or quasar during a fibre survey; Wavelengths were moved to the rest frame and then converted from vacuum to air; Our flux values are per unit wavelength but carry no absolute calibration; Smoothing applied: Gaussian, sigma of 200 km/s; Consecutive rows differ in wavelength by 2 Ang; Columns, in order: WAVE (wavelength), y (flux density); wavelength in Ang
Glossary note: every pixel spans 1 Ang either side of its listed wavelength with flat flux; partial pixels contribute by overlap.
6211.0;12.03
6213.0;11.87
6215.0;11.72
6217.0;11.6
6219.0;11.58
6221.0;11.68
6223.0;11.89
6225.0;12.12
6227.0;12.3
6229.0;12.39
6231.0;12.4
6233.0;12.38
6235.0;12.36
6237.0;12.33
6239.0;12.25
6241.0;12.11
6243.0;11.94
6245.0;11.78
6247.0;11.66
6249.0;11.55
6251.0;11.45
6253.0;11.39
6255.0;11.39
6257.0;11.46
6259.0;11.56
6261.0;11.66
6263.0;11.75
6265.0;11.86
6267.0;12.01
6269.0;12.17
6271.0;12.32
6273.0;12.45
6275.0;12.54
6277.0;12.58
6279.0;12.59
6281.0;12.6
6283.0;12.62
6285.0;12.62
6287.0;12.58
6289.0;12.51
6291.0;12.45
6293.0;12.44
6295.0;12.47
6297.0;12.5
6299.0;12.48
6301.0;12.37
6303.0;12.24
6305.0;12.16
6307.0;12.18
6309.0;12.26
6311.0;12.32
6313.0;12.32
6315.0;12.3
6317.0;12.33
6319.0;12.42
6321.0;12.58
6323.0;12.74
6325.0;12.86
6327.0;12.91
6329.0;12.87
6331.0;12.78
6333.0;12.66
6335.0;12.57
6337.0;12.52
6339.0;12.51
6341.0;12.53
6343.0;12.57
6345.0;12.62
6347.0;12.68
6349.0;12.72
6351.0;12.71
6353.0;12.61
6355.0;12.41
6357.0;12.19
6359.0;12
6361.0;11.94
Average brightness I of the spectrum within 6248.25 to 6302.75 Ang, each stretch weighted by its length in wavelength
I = 12.2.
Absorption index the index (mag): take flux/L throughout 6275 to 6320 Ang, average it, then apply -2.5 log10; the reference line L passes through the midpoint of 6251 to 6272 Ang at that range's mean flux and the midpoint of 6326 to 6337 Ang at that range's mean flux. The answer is -0.016 mag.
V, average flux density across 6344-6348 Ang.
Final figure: 12.6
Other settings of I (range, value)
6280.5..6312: 12.4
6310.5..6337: 12.6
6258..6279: 12.1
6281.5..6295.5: 12.5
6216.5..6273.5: 11.9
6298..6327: 12.4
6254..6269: 11.7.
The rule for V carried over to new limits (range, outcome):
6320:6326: 12.7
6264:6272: 12.1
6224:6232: 12.3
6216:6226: 11.8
